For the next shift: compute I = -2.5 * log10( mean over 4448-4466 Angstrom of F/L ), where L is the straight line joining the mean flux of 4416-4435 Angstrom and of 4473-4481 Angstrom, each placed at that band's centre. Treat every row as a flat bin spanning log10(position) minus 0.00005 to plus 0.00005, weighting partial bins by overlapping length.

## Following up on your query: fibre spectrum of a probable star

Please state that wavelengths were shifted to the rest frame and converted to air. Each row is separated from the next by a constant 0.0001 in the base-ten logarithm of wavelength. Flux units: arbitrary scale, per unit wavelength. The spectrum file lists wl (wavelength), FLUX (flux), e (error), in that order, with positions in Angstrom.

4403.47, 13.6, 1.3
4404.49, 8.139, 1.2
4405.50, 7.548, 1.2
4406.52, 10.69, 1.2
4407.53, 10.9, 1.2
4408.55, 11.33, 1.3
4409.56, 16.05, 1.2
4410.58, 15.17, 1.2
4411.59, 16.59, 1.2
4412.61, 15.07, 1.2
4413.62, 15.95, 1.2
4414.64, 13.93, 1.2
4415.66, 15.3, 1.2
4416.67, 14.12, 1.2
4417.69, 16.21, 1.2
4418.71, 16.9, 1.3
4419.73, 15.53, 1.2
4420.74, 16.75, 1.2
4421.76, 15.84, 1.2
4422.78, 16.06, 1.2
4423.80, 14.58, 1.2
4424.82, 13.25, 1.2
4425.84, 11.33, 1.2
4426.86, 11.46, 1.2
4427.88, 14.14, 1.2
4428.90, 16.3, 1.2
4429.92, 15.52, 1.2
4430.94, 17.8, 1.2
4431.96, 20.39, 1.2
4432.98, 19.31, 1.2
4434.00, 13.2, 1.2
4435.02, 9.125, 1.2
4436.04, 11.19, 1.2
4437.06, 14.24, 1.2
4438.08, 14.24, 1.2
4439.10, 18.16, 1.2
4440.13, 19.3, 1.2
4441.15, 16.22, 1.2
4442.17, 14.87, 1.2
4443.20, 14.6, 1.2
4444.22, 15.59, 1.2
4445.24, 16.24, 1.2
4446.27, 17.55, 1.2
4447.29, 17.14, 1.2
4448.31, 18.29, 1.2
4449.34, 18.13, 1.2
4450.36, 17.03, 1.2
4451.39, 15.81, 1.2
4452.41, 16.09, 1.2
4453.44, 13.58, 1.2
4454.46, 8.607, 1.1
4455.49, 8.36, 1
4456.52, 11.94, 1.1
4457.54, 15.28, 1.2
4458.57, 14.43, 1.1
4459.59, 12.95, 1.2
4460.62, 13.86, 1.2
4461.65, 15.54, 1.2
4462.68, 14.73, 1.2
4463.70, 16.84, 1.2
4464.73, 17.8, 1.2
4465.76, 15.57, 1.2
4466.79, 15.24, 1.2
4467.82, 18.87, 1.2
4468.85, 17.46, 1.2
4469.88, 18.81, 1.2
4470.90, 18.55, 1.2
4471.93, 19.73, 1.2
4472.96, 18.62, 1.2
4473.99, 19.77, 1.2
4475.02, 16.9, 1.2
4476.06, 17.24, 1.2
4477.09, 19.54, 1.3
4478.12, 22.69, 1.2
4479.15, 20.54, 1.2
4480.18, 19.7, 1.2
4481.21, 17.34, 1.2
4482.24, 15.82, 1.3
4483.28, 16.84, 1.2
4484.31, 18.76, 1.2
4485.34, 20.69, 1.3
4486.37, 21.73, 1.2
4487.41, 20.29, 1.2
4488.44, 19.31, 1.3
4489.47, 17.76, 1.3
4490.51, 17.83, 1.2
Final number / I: 0.21 mag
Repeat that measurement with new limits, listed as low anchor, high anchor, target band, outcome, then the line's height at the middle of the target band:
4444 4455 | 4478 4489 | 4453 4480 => 0.085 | 17.6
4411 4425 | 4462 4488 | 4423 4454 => 0.072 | 16.5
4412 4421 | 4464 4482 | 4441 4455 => 0.096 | 17.1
